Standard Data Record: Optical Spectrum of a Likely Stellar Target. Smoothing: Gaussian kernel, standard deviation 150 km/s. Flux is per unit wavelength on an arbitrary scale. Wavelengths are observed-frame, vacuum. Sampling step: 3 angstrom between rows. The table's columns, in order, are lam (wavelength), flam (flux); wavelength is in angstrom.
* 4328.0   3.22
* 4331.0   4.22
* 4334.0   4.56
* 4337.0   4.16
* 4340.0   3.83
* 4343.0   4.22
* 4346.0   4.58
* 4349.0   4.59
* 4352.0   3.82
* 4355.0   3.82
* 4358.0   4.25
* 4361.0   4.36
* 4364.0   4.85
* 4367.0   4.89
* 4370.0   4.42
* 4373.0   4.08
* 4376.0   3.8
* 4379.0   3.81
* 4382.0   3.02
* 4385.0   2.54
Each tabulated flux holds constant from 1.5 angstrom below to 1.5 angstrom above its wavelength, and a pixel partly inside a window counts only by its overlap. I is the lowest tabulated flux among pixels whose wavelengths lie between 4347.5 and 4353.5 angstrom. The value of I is 3.82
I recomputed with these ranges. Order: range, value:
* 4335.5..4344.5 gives 3.83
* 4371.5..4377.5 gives 3.8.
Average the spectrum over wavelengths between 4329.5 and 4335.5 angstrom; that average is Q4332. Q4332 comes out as 4.39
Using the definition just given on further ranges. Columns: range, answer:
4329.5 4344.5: 4.2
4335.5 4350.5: 4.28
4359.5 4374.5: 4.52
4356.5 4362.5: 4.31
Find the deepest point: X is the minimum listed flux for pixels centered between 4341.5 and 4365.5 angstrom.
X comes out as 3.82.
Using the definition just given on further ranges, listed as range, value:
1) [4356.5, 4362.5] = 4.25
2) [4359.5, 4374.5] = 4.08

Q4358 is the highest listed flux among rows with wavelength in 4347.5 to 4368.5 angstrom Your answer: 4.89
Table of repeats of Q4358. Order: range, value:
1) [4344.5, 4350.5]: 4.59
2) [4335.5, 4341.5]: 4.16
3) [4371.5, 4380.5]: 4.08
